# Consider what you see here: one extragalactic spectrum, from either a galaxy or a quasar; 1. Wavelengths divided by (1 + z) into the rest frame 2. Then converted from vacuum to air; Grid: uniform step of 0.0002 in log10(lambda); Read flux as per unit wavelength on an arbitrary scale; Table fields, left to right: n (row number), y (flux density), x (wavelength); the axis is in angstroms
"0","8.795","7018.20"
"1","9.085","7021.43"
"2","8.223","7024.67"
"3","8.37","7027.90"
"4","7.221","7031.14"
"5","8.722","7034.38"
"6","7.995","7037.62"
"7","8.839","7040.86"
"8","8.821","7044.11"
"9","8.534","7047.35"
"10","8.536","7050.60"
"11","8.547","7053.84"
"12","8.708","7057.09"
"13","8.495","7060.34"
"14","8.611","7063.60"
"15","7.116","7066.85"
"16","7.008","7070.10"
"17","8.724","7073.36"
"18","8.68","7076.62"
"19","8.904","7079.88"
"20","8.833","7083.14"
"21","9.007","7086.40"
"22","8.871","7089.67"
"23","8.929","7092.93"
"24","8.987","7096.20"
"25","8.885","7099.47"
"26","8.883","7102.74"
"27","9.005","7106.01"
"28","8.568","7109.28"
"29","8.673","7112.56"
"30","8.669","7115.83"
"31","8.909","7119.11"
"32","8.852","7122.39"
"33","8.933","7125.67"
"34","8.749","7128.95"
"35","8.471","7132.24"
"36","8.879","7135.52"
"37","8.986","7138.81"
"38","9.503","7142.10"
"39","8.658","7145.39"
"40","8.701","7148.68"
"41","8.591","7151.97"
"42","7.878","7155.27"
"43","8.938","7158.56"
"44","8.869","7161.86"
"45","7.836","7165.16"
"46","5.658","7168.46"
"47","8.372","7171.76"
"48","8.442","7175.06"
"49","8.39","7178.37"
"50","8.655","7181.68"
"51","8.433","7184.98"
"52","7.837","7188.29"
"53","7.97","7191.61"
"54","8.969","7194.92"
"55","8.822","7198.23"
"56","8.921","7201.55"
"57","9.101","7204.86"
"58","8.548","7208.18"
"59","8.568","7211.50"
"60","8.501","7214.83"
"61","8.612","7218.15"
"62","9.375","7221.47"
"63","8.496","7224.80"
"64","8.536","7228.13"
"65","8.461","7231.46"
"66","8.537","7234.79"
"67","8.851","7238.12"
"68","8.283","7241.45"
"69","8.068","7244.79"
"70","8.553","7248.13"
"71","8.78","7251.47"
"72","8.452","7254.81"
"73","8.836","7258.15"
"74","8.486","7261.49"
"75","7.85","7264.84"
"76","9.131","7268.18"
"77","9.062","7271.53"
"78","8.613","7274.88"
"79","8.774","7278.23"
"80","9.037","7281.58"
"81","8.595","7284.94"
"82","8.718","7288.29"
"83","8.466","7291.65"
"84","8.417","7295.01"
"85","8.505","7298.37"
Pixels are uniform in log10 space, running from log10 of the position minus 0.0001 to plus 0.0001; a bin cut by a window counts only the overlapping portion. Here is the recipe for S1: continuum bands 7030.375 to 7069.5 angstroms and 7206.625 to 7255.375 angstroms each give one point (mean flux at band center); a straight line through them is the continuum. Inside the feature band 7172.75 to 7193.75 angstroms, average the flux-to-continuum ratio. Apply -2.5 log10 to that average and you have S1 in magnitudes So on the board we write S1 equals 0.027 mag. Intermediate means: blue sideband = 8.34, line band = 8.3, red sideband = 8.58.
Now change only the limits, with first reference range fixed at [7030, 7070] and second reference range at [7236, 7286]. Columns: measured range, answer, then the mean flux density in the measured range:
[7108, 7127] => -0.05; 8.77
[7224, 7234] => 0.01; 8.5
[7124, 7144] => -0.06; 8.92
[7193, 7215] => -0.03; 8.78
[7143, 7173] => 0.04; 8.2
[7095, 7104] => -0.07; 8.92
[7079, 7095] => -0.07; 8.91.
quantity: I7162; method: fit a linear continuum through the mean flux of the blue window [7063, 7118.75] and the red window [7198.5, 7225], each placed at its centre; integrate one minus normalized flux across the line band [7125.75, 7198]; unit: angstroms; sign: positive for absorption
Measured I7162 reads 2.3 angstroms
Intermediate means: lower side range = 8.62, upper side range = 8.78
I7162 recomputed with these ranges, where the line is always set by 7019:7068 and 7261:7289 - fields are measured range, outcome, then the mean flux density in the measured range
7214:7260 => 0.3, 8.6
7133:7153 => -0.8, 8.88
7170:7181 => 0.2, 8.39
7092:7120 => -1.1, 8.83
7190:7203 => -0.1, 8.67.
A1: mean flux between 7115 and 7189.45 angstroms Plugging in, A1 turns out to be 8.49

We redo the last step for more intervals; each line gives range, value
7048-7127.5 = 8.64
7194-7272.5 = 8.65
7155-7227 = 8.43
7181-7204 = 8.53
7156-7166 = 8.55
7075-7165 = 8.79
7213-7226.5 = 8.74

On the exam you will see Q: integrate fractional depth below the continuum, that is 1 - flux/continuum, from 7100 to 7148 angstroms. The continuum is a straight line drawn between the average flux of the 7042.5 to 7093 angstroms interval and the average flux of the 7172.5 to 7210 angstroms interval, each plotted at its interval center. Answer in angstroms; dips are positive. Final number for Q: -1.74 angstroms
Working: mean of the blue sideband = 8.51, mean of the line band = 8.84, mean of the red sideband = 8.55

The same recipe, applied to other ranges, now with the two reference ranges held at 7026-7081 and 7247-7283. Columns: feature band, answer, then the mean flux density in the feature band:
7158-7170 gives 1.1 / 7.74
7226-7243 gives 0.2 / 8.54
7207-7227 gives -0.2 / 8.68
